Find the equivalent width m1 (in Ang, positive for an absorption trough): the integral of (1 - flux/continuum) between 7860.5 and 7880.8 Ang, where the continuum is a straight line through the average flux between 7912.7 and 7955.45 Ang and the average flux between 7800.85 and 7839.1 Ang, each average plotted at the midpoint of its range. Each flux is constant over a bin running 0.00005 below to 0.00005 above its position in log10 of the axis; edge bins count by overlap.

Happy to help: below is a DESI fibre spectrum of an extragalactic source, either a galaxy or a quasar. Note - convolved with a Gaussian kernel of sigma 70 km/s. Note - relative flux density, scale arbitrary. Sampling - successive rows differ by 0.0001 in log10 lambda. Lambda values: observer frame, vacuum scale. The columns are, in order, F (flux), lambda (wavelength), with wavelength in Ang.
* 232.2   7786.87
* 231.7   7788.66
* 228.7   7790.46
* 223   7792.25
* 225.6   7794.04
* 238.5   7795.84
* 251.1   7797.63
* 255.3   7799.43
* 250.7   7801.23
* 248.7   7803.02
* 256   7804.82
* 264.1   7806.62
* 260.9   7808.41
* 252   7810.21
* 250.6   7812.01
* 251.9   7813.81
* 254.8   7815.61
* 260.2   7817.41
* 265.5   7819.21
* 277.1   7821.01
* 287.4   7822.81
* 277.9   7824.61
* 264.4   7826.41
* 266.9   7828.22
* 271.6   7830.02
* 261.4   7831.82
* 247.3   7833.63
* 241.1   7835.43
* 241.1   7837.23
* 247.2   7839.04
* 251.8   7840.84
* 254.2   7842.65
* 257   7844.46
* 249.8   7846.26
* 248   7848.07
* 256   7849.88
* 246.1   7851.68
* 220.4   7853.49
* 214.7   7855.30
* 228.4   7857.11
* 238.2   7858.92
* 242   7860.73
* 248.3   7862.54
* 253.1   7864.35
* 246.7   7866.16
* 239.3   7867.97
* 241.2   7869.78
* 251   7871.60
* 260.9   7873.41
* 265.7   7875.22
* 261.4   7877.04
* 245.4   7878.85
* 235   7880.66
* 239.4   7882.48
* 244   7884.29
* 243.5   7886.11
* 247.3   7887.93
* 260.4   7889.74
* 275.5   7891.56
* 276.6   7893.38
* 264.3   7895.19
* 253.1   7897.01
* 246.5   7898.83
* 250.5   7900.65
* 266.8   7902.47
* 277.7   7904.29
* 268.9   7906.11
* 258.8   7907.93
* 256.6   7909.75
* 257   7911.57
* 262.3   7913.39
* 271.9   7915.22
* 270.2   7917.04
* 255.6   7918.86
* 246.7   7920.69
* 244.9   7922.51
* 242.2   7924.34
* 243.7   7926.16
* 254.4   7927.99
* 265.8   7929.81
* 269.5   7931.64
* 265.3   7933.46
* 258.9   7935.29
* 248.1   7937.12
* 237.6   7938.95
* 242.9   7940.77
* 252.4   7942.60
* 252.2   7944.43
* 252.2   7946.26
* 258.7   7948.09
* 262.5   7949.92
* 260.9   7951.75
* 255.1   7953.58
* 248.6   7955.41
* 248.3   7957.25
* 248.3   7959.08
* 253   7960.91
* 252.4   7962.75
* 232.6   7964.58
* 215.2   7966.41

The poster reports 0.6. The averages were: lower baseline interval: 259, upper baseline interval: 255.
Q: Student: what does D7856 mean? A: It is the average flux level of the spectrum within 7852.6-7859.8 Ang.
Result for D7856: 225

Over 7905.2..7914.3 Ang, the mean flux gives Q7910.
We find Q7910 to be 261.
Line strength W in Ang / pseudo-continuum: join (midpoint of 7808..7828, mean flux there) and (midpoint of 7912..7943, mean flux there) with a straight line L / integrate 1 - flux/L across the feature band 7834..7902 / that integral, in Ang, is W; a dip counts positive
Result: 3.0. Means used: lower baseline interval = 264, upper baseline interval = 255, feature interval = 248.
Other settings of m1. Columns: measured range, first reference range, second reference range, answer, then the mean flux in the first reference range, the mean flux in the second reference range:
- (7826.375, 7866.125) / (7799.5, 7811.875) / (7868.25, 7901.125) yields 1.07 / 255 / 253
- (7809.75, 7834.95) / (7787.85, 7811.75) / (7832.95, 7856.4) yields -1.92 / 245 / 244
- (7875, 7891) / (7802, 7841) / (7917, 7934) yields 0.48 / 259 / 255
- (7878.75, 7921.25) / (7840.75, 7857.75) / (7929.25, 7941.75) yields -1.30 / 242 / 255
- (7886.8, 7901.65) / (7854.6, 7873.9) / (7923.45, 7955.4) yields -0.73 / 242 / 254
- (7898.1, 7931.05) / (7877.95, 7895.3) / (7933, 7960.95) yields -0.69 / 253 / 253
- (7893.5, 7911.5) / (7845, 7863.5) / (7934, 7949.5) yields -1.10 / 240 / 251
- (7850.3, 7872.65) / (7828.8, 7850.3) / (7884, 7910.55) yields 1.36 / 252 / 260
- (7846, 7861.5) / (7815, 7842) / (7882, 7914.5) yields 1.34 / 261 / 259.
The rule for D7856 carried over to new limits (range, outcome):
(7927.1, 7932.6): 264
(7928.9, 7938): 262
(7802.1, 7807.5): 256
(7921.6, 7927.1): 243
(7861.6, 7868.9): 247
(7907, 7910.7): 258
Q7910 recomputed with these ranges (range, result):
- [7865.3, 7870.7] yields 242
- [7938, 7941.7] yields 241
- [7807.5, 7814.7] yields 254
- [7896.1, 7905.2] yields 259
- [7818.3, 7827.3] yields 275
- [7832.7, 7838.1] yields 243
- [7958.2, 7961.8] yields 251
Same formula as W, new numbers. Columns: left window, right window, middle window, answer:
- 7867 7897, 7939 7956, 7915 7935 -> -0.3 Ang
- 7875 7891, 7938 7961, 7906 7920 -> -0.7 Ang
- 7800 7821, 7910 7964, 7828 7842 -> 0.2 Ang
